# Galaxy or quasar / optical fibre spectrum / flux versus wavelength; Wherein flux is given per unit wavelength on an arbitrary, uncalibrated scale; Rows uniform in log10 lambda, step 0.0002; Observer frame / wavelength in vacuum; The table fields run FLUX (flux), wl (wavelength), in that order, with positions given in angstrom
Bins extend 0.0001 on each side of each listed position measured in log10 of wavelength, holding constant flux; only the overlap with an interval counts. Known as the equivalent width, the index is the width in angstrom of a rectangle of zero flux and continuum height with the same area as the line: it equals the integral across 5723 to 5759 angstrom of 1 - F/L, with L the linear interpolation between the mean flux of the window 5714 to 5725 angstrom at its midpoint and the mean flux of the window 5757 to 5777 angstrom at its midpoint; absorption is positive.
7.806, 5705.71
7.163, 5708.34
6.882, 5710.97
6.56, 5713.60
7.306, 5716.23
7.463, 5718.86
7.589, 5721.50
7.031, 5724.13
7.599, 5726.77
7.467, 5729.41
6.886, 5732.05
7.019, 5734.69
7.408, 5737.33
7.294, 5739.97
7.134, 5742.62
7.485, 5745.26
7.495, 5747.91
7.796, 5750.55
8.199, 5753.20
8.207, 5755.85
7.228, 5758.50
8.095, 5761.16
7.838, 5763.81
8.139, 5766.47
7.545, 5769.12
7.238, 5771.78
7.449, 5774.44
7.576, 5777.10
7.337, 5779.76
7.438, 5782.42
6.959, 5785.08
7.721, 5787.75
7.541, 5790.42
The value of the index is 0.0 angstrom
